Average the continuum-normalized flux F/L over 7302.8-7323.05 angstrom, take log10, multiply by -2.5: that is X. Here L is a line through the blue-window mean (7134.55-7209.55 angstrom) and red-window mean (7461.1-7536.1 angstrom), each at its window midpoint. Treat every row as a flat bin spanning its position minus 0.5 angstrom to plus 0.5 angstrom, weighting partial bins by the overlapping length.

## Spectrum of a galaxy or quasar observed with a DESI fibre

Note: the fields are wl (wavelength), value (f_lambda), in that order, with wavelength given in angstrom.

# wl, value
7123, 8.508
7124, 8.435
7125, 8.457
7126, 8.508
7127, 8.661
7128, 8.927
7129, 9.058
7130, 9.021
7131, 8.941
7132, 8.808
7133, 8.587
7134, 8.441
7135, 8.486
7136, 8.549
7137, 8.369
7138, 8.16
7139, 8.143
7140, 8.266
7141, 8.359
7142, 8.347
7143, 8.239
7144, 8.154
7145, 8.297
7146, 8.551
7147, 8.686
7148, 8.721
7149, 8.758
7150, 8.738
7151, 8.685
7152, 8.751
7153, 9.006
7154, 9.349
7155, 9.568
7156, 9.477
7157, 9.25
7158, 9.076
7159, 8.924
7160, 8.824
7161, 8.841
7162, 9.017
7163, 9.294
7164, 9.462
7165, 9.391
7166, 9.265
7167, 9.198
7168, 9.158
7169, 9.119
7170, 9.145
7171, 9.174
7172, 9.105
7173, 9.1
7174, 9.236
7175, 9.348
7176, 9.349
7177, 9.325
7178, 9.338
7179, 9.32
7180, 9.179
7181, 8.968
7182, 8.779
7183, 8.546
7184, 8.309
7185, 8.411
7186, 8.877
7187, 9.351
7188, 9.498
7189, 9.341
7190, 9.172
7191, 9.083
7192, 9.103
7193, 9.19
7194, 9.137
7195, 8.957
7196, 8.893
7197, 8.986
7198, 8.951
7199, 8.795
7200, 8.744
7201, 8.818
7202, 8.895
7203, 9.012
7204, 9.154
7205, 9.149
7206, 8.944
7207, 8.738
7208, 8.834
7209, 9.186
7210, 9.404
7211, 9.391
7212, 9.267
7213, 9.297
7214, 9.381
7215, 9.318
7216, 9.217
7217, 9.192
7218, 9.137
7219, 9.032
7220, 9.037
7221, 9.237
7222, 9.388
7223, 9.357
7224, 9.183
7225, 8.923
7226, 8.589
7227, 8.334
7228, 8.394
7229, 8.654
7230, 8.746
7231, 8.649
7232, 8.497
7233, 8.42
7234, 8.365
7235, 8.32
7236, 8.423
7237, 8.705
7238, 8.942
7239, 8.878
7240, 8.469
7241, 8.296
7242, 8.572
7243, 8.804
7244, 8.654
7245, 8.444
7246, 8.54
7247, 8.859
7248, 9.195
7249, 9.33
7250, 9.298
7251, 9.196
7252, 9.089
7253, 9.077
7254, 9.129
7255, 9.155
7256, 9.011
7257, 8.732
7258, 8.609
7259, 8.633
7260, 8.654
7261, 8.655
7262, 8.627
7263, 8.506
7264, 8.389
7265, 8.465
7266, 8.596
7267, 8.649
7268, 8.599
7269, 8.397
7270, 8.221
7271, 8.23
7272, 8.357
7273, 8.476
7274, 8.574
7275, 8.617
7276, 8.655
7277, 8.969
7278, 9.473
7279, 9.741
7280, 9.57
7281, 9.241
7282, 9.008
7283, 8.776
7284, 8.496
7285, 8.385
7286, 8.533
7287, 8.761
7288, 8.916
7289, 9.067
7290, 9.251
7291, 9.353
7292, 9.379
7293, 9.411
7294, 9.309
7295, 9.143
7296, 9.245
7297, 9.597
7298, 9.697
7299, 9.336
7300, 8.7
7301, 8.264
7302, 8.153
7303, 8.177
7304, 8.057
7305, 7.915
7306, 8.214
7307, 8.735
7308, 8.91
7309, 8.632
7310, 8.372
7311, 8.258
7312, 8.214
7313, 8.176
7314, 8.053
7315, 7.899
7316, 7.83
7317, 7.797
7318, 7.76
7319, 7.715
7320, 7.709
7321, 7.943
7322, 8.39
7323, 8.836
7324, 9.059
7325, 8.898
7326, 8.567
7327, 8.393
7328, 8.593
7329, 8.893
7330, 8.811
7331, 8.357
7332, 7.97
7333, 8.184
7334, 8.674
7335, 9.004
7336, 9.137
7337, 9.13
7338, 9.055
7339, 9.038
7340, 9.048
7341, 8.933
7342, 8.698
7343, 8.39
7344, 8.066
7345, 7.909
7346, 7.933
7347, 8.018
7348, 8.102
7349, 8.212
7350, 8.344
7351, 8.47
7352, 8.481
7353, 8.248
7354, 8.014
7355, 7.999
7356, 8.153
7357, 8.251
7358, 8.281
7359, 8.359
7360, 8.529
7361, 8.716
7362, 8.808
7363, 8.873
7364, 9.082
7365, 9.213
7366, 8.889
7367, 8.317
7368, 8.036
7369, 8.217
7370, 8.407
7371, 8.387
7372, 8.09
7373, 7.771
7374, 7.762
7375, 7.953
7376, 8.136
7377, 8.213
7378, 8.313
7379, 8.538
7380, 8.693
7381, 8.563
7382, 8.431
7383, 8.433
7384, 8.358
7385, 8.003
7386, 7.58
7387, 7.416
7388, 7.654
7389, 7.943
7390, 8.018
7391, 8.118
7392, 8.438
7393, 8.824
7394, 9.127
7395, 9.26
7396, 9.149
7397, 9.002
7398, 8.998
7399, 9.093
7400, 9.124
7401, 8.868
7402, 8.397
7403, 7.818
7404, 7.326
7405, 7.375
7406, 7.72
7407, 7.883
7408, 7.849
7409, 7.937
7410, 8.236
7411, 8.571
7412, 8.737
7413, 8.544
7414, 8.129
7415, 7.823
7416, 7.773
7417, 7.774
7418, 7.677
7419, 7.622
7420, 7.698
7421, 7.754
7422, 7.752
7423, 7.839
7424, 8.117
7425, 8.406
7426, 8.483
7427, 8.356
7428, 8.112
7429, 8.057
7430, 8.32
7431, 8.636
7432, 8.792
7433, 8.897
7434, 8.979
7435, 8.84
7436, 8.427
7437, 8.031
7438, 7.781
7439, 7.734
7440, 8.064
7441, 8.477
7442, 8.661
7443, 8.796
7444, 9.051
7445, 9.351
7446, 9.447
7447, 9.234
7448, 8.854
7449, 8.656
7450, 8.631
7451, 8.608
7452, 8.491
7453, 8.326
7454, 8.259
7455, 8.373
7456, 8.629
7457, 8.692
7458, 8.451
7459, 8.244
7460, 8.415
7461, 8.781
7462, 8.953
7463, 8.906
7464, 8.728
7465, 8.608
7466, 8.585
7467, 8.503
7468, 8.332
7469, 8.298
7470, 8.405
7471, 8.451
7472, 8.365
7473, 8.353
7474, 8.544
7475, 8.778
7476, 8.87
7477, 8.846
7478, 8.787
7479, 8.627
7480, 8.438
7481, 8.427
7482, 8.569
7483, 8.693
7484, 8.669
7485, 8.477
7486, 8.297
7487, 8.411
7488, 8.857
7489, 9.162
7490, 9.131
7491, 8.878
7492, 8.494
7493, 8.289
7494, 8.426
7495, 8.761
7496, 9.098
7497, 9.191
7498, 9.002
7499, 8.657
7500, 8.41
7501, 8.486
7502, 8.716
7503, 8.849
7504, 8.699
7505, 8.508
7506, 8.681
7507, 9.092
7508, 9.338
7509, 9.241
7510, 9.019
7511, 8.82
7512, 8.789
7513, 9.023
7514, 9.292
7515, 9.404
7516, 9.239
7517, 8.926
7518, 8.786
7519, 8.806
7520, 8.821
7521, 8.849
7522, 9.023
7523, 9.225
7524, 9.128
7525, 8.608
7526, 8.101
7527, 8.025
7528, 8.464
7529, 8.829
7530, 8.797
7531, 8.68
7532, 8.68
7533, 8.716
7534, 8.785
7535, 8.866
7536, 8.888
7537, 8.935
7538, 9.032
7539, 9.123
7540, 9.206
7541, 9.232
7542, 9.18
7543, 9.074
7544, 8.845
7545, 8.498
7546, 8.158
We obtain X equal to 0.09 mag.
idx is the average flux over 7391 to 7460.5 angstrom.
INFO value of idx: 8.4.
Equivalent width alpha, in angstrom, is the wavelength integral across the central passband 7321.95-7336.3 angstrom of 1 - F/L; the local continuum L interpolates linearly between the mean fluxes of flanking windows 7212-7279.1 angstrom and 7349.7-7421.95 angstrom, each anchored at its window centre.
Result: -0.27 angstrom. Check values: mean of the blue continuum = 8.8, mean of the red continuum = 8.28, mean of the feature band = 8.65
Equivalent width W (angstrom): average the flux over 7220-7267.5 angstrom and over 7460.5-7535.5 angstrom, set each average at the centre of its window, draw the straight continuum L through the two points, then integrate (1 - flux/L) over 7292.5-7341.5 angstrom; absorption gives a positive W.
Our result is 1.0 angstrom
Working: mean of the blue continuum 8.76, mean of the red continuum 8.74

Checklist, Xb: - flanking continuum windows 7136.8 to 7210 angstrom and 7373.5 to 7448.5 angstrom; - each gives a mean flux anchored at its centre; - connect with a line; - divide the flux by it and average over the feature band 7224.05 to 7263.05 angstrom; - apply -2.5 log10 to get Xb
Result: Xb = 0.00 mag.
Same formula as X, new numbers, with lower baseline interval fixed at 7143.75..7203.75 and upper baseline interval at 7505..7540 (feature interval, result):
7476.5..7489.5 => 0.03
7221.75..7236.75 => 0.04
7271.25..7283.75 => 0.01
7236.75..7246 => 0.04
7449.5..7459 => 0.05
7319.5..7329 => 0.06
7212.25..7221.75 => -0.02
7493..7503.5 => 0.02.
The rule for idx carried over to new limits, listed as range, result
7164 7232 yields 9.05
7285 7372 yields 8.54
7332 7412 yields 8.39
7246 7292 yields 8.84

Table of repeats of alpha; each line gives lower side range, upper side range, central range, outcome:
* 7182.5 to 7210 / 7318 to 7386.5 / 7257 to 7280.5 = 0.09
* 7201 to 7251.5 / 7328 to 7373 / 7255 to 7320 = 0.33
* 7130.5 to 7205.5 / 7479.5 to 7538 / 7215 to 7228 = -0.20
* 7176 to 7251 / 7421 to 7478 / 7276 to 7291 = -0.34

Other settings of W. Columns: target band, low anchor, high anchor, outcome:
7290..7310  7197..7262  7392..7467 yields -0.3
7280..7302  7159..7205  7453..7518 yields -0.2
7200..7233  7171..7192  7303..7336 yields -0.4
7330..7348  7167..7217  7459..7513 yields 0.7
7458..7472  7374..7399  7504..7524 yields 0.3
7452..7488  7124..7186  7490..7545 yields 1.2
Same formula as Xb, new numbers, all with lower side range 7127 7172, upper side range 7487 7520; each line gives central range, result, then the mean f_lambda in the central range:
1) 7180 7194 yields -0.018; 8.98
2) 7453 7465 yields 0.036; 8.57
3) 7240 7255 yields -0.005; 8.89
